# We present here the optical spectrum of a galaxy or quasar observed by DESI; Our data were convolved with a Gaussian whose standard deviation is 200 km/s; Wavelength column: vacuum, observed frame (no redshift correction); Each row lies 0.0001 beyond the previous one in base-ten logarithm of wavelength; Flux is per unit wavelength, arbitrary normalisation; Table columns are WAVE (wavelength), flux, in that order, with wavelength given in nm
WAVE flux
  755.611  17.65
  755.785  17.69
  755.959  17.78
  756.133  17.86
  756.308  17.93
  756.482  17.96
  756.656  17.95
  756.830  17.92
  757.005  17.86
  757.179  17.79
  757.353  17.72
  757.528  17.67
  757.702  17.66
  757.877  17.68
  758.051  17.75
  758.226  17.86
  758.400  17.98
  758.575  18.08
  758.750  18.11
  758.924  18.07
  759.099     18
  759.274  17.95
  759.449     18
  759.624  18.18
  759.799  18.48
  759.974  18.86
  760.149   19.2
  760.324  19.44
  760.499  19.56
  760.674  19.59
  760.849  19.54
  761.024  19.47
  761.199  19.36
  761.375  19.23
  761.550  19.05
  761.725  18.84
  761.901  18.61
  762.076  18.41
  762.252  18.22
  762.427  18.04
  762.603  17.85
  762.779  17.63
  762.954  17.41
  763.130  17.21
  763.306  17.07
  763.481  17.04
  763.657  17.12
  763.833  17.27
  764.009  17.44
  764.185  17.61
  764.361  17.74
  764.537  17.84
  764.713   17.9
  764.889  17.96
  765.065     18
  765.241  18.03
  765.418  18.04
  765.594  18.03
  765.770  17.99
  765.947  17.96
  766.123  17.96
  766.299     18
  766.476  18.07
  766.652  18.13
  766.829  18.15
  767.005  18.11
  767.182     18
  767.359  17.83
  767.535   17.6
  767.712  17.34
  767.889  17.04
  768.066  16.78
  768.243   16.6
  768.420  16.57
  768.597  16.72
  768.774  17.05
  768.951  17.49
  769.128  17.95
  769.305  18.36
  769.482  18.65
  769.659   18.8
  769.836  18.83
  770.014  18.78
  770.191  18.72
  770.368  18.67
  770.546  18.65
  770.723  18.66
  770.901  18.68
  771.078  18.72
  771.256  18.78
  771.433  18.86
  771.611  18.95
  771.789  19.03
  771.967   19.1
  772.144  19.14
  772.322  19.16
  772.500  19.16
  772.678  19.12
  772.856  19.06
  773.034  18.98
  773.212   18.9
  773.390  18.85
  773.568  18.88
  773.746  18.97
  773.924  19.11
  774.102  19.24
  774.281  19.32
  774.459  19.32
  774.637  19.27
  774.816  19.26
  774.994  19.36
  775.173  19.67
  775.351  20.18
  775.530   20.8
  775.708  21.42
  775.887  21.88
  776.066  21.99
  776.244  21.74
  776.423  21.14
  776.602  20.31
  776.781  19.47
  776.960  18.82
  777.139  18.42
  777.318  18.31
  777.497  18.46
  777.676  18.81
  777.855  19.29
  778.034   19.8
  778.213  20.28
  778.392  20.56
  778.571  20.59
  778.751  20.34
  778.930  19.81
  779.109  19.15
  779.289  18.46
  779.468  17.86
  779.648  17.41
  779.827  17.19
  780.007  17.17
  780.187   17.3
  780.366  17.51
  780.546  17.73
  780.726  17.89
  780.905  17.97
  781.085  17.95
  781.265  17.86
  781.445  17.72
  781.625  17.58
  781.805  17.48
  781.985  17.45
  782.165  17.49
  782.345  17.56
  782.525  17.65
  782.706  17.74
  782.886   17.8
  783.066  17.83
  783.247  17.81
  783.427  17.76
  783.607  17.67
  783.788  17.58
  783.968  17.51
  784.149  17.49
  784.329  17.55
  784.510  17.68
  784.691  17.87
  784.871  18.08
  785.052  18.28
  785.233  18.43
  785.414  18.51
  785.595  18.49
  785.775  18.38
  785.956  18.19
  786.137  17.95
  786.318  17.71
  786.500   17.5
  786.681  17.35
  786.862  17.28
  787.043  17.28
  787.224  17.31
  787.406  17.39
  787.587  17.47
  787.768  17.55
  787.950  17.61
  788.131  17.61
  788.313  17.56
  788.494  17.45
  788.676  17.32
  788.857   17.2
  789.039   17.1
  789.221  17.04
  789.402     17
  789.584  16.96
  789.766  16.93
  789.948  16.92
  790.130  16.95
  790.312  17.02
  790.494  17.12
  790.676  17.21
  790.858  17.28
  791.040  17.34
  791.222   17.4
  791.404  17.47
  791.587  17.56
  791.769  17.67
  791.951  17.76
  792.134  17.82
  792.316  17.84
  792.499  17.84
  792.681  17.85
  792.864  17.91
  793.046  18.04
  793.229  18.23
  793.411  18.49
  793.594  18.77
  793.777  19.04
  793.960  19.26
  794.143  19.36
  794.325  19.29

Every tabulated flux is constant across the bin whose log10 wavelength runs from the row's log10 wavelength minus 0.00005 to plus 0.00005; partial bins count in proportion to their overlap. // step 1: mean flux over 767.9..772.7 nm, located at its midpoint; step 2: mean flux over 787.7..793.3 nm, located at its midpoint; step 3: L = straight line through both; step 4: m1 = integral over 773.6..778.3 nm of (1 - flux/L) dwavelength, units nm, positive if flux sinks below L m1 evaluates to -0.44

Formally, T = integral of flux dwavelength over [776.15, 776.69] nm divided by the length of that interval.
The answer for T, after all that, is 21.1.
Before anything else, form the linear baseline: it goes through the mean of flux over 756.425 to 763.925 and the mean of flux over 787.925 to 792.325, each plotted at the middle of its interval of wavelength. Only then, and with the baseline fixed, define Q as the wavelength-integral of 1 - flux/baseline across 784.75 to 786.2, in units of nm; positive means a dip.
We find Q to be -0.07 nm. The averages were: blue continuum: 18.2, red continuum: 17.3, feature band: 18.3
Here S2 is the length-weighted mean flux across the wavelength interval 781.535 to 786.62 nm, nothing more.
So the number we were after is 17.8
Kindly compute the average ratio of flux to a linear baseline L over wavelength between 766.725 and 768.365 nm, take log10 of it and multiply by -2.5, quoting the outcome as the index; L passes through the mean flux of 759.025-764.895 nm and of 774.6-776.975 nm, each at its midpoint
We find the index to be 0.099 mag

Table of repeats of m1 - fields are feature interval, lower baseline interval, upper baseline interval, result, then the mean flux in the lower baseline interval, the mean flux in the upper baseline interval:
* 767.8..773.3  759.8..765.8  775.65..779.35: 0.22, 18.3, 20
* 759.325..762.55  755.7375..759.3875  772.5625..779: -0.12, 17.9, 19.7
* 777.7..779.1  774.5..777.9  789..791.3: -0.04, 19.9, 17.1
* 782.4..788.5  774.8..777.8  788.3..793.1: 0.20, 20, 17.4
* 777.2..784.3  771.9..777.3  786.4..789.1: 0.16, 19.7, 17.4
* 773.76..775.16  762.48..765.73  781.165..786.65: -0.12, 17.6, 17.8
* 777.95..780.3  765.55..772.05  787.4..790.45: -0.17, 18.1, 17.2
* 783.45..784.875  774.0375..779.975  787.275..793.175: 0.06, 19.6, 17.4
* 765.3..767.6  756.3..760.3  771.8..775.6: 0.09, 18.1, 19.3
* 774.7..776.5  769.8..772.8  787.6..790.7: -0.22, 18.9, 17.2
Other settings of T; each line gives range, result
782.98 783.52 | 17.8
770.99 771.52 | 18.8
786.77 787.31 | 17.3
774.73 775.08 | 19.3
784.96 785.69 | 18.4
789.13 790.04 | 17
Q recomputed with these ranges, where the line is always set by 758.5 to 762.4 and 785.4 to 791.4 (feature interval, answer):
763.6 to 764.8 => 0.06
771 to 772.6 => -0.07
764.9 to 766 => 0.03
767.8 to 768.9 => 0.09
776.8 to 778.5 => -0.12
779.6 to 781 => 0.02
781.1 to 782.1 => 0.01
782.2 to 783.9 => 0.00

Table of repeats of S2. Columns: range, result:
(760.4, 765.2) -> 18.2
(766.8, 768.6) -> 17.3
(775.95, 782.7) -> 18.7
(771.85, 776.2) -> 19.6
